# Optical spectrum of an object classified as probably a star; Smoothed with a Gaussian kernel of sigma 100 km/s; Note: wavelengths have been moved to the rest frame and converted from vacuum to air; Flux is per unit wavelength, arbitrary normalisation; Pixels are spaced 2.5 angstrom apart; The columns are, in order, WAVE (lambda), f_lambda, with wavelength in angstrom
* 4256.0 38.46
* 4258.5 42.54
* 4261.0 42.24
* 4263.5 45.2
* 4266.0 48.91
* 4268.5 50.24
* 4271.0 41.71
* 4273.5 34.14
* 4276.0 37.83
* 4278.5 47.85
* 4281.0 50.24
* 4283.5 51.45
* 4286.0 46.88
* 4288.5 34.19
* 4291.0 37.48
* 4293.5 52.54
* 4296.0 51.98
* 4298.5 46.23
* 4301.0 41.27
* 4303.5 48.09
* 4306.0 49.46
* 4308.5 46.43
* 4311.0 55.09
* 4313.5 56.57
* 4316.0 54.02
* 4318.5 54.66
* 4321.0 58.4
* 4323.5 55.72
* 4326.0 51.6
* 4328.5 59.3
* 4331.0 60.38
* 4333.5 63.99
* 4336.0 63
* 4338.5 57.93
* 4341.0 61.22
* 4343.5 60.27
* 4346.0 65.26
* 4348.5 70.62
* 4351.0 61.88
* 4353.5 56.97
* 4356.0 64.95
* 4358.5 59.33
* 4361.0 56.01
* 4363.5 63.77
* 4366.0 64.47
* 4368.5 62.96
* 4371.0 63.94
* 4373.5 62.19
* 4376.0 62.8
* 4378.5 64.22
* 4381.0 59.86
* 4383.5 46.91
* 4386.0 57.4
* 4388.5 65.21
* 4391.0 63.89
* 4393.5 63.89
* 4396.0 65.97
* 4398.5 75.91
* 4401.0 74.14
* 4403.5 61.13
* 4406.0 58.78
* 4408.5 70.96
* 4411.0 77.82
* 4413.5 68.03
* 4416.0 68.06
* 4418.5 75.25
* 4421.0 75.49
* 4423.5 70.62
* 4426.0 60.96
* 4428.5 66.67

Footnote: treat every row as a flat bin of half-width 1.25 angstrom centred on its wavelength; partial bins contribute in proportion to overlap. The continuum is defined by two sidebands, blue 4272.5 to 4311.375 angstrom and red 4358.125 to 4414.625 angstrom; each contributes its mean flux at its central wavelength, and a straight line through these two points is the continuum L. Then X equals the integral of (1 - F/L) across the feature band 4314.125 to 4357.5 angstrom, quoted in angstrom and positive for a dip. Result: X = -4.68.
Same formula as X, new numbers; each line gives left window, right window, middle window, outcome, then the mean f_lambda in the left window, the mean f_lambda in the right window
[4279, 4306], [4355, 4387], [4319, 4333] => -1.31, 46.2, 60.7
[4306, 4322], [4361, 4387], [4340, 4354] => -1.34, 53.8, 60.7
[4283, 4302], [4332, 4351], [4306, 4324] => -0.22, 45.1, 63.1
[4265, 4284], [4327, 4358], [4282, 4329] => 2.58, 45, 62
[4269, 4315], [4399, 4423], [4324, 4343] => -1.72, 46.2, 70.2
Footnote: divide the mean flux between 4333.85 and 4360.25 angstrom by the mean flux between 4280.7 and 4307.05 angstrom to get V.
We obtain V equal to 1.3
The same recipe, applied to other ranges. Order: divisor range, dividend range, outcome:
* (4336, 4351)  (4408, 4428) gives 1.12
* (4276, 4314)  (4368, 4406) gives 1.34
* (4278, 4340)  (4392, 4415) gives 1.32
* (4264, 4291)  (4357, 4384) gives 1.38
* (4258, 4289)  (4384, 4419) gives 1.51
